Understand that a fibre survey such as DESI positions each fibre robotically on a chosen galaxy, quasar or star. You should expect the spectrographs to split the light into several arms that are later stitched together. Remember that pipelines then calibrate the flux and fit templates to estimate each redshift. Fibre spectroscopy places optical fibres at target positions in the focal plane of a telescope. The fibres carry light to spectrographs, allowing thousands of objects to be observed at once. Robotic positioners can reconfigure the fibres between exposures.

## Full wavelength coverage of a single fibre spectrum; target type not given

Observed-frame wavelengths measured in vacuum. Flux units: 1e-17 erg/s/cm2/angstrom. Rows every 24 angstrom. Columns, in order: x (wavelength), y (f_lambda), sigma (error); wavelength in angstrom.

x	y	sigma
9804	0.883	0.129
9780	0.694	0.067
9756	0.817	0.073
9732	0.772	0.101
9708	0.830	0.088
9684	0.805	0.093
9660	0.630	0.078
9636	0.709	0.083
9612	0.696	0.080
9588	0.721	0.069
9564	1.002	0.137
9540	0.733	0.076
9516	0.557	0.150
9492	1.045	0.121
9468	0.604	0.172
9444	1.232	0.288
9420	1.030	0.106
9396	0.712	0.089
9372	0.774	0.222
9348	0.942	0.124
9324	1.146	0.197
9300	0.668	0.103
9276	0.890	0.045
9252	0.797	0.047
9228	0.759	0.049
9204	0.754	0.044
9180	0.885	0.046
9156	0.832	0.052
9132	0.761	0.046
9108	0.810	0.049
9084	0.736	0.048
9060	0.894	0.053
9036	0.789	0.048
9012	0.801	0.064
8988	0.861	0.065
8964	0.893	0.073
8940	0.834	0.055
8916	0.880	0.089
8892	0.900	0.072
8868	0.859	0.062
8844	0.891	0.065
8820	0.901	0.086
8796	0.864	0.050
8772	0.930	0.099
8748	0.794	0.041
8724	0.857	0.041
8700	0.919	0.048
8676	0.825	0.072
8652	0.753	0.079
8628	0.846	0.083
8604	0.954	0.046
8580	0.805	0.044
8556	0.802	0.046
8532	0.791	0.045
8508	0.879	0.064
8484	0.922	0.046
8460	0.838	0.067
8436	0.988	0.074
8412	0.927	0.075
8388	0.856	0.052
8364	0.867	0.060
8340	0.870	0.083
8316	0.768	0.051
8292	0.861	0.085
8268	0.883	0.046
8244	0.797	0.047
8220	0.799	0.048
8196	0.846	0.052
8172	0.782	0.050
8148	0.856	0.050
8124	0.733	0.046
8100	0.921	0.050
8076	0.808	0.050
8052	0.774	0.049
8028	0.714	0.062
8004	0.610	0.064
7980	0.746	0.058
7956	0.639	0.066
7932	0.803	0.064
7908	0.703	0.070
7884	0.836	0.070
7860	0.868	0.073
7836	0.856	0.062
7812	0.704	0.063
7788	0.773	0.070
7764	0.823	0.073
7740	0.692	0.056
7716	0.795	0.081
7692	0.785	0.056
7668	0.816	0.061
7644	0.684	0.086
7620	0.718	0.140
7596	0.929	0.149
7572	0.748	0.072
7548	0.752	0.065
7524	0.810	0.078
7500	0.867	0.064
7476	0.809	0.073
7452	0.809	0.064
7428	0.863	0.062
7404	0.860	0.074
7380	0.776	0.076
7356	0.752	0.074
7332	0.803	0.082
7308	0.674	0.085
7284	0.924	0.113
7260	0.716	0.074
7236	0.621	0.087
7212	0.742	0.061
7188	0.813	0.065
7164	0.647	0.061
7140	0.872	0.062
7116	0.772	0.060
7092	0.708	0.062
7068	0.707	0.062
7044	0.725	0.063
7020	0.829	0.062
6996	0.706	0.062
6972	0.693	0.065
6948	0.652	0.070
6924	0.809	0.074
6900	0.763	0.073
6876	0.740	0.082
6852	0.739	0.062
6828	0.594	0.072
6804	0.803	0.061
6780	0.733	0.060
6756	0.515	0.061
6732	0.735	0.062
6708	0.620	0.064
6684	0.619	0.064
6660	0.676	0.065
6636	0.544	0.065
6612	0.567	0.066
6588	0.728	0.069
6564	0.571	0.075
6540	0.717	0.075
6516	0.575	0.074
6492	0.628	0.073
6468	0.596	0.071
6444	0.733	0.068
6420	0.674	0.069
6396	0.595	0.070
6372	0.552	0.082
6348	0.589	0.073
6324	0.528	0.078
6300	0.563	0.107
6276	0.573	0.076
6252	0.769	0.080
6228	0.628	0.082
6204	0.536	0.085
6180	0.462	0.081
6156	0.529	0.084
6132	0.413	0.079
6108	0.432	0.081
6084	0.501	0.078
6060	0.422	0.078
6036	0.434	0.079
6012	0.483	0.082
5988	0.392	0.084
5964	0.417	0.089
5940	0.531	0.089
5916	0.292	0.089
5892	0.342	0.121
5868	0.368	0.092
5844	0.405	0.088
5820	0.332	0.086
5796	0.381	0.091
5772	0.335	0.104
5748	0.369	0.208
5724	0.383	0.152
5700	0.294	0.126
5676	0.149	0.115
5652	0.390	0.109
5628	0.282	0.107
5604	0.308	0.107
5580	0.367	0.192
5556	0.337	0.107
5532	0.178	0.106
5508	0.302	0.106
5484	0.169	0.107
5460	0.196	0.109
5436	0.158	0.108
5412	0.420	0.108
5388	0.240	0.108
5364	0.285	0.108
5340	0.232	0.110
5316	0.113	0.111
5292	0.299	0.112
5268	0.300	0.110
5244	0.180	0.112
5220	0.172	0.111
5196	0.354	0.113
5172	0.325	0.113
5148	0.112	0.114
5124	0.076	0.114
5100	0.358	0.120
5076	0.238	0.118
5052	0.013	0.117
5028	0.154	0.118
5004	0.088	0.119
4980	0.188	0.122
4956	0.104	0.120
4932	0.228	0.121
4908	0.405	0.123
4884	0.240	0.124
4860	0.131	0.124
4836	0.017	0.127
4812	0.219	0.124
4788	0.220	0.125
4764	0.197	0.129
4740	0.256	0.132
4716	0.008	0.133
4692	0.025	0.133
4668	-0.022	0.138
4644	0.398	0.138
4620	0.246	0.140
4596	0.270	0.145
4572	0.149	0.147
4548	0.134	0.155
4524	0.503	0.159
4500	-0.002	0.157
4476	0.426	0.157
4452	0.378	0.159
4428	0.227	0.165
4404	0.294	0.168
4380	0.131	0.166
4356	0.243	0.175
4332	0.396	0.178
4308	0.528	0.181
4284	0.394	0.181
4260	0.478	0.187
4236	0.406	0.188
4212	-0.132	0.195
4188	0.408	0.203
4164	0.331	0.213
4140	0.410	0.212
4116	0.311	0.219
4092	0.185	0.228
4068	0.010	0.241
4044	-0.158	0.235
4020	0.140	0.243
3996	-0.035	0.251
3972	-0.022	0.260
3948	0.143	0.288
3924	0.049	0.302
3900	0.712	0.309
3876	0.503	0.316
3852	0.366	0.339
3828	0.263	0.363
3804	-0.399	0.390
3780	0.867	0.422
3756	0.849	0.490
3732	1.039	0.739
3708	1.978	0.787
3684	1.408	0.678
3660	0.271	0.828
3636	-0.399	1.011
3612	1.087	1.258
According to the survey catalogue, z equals 0.54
